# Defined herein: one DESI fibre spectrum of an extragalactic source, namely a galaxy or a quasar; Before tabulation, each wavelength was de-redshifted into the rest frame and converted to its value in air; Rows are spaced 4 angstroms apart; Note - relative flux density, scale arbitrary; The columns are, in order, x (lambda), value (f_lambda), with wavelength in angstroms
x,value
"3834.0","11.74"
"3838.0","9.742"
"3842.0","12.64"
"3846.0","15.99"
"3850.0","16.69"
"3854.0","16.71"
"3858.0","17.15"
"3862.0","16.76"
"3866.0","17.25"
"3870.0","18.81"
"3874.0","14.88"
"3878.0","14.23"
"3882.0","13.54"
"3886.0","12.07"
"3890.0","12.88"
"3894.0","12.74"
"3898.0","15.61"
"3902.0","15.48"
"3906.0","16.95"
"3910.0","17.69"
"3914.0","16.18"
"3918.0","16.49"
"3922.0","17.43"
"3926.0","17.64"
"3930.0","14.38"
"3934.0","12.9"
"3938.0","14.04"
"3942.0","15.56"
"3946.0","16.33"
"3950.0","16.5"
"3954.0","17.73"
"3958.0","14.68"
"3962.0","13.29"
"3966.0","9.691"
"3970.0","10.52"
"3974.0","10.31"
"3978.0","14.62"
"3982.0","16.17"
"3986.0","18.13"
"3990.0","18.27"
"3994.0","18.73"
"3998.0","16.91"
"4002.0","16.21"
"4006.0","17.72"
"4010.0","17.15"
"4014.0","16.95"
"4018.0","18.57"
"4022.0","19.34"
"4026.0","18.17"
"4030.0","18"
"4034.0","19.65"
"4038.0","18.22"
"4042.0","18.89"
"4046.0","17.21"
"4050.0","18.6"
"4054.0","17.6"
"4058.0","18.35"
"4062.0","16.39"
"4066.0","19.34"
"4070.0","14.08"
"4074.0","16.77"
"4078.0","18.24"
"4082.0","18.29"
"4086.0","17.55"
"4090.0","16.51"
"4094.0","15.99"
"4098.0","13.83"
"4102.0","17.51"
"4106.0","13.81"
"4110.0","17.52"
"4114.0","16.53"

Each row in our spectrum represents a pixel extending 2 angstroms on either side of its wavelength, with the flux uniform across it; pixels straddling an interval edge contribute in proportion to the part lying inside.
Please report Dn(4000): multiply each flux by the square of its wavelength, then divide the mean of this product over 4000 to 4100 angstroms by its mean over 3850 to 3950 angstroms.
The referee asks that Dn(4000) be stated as 1.2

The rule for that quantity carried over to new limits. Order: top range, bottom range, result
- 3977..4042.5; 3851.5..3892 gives 1.24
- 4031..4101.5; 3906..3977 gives 1.25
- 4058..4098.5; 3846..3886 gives 1.17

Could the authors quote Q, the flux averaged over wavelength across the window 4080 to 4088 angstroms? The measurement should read 17.9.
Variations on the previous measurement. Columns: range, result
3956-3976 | 11.7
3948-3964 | 15.5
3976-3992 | 16.8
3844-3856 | 16.5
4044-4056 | 17.8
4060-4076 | 16.6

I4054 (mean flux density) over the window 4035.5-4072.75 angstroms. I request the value 17.6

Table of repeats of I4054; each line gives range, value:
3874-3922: 15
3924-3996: 15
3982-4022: 17.6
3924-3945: 15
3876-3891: 13.2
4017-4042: 18.7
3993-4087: 17.8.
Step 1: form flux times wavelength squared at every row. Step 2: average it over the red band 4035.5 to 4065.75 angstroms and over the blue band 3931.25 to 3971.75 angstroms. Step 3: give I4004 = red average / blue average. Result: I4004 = 1.34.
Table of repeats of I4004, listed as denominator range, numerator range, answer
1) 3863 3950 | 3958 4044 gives 1.12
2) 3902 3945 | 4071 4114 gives 1.13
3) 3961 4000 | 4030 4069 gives 1.27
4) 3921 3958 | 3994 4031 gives 1.17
